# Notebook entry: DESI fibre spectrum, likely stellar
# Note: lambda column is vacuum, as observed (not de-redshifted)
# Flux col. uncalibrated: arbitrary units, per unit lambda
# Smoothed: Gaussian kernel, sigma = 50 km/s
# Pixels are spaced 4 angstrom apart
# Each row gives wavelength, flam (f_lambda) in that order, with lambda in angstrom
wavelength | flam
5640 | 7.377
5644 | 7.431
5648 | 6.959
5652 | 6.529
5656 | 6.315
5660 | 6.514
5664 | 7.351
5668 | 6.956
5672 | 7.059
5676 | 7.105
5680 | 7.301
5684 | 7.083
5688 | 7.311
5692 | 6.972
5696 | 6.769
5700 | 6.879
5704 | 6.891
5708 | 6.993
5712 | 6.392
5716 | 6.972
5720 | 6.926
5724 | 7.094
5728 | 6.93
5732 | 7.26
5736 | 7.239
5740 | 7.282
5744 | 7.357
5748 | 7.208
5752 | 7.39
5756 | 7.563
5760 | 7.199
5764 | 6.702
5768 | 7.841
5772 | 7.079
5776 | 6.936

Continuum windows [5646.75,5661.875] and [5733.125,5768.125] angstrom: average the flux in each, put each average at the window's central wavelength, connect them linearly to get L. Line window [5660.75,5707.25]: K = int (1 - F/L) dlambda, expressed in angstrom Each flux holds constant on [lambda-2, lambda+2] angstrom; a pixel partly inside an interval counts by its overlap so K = -1.8 angstrom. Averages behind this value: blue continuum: 6.56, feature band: 7.04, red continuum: 7.28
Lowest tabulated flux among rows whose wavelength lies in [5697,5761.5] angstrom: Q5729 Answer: 6.392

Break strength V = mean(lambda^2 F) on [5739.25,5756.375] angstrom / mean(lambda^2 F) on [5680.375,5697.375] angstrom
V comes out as 1.1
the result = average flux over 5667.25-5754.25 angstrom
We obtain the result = 7.07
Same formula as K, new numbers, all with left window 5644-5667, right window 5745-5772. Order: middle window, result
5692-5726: 0.9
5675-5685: -0.4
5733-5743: -0.1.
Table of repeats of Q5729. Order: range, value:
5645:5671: 6.315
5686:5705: 6.769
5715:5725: 6.926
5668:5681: 6.956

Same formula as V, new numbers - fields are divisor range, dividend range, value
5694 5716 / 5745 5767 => 1.08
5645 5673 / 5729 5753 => 1.10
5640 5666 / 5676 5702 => 1.04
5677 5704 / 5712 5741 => 1.01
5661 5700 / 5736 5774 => 1.06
